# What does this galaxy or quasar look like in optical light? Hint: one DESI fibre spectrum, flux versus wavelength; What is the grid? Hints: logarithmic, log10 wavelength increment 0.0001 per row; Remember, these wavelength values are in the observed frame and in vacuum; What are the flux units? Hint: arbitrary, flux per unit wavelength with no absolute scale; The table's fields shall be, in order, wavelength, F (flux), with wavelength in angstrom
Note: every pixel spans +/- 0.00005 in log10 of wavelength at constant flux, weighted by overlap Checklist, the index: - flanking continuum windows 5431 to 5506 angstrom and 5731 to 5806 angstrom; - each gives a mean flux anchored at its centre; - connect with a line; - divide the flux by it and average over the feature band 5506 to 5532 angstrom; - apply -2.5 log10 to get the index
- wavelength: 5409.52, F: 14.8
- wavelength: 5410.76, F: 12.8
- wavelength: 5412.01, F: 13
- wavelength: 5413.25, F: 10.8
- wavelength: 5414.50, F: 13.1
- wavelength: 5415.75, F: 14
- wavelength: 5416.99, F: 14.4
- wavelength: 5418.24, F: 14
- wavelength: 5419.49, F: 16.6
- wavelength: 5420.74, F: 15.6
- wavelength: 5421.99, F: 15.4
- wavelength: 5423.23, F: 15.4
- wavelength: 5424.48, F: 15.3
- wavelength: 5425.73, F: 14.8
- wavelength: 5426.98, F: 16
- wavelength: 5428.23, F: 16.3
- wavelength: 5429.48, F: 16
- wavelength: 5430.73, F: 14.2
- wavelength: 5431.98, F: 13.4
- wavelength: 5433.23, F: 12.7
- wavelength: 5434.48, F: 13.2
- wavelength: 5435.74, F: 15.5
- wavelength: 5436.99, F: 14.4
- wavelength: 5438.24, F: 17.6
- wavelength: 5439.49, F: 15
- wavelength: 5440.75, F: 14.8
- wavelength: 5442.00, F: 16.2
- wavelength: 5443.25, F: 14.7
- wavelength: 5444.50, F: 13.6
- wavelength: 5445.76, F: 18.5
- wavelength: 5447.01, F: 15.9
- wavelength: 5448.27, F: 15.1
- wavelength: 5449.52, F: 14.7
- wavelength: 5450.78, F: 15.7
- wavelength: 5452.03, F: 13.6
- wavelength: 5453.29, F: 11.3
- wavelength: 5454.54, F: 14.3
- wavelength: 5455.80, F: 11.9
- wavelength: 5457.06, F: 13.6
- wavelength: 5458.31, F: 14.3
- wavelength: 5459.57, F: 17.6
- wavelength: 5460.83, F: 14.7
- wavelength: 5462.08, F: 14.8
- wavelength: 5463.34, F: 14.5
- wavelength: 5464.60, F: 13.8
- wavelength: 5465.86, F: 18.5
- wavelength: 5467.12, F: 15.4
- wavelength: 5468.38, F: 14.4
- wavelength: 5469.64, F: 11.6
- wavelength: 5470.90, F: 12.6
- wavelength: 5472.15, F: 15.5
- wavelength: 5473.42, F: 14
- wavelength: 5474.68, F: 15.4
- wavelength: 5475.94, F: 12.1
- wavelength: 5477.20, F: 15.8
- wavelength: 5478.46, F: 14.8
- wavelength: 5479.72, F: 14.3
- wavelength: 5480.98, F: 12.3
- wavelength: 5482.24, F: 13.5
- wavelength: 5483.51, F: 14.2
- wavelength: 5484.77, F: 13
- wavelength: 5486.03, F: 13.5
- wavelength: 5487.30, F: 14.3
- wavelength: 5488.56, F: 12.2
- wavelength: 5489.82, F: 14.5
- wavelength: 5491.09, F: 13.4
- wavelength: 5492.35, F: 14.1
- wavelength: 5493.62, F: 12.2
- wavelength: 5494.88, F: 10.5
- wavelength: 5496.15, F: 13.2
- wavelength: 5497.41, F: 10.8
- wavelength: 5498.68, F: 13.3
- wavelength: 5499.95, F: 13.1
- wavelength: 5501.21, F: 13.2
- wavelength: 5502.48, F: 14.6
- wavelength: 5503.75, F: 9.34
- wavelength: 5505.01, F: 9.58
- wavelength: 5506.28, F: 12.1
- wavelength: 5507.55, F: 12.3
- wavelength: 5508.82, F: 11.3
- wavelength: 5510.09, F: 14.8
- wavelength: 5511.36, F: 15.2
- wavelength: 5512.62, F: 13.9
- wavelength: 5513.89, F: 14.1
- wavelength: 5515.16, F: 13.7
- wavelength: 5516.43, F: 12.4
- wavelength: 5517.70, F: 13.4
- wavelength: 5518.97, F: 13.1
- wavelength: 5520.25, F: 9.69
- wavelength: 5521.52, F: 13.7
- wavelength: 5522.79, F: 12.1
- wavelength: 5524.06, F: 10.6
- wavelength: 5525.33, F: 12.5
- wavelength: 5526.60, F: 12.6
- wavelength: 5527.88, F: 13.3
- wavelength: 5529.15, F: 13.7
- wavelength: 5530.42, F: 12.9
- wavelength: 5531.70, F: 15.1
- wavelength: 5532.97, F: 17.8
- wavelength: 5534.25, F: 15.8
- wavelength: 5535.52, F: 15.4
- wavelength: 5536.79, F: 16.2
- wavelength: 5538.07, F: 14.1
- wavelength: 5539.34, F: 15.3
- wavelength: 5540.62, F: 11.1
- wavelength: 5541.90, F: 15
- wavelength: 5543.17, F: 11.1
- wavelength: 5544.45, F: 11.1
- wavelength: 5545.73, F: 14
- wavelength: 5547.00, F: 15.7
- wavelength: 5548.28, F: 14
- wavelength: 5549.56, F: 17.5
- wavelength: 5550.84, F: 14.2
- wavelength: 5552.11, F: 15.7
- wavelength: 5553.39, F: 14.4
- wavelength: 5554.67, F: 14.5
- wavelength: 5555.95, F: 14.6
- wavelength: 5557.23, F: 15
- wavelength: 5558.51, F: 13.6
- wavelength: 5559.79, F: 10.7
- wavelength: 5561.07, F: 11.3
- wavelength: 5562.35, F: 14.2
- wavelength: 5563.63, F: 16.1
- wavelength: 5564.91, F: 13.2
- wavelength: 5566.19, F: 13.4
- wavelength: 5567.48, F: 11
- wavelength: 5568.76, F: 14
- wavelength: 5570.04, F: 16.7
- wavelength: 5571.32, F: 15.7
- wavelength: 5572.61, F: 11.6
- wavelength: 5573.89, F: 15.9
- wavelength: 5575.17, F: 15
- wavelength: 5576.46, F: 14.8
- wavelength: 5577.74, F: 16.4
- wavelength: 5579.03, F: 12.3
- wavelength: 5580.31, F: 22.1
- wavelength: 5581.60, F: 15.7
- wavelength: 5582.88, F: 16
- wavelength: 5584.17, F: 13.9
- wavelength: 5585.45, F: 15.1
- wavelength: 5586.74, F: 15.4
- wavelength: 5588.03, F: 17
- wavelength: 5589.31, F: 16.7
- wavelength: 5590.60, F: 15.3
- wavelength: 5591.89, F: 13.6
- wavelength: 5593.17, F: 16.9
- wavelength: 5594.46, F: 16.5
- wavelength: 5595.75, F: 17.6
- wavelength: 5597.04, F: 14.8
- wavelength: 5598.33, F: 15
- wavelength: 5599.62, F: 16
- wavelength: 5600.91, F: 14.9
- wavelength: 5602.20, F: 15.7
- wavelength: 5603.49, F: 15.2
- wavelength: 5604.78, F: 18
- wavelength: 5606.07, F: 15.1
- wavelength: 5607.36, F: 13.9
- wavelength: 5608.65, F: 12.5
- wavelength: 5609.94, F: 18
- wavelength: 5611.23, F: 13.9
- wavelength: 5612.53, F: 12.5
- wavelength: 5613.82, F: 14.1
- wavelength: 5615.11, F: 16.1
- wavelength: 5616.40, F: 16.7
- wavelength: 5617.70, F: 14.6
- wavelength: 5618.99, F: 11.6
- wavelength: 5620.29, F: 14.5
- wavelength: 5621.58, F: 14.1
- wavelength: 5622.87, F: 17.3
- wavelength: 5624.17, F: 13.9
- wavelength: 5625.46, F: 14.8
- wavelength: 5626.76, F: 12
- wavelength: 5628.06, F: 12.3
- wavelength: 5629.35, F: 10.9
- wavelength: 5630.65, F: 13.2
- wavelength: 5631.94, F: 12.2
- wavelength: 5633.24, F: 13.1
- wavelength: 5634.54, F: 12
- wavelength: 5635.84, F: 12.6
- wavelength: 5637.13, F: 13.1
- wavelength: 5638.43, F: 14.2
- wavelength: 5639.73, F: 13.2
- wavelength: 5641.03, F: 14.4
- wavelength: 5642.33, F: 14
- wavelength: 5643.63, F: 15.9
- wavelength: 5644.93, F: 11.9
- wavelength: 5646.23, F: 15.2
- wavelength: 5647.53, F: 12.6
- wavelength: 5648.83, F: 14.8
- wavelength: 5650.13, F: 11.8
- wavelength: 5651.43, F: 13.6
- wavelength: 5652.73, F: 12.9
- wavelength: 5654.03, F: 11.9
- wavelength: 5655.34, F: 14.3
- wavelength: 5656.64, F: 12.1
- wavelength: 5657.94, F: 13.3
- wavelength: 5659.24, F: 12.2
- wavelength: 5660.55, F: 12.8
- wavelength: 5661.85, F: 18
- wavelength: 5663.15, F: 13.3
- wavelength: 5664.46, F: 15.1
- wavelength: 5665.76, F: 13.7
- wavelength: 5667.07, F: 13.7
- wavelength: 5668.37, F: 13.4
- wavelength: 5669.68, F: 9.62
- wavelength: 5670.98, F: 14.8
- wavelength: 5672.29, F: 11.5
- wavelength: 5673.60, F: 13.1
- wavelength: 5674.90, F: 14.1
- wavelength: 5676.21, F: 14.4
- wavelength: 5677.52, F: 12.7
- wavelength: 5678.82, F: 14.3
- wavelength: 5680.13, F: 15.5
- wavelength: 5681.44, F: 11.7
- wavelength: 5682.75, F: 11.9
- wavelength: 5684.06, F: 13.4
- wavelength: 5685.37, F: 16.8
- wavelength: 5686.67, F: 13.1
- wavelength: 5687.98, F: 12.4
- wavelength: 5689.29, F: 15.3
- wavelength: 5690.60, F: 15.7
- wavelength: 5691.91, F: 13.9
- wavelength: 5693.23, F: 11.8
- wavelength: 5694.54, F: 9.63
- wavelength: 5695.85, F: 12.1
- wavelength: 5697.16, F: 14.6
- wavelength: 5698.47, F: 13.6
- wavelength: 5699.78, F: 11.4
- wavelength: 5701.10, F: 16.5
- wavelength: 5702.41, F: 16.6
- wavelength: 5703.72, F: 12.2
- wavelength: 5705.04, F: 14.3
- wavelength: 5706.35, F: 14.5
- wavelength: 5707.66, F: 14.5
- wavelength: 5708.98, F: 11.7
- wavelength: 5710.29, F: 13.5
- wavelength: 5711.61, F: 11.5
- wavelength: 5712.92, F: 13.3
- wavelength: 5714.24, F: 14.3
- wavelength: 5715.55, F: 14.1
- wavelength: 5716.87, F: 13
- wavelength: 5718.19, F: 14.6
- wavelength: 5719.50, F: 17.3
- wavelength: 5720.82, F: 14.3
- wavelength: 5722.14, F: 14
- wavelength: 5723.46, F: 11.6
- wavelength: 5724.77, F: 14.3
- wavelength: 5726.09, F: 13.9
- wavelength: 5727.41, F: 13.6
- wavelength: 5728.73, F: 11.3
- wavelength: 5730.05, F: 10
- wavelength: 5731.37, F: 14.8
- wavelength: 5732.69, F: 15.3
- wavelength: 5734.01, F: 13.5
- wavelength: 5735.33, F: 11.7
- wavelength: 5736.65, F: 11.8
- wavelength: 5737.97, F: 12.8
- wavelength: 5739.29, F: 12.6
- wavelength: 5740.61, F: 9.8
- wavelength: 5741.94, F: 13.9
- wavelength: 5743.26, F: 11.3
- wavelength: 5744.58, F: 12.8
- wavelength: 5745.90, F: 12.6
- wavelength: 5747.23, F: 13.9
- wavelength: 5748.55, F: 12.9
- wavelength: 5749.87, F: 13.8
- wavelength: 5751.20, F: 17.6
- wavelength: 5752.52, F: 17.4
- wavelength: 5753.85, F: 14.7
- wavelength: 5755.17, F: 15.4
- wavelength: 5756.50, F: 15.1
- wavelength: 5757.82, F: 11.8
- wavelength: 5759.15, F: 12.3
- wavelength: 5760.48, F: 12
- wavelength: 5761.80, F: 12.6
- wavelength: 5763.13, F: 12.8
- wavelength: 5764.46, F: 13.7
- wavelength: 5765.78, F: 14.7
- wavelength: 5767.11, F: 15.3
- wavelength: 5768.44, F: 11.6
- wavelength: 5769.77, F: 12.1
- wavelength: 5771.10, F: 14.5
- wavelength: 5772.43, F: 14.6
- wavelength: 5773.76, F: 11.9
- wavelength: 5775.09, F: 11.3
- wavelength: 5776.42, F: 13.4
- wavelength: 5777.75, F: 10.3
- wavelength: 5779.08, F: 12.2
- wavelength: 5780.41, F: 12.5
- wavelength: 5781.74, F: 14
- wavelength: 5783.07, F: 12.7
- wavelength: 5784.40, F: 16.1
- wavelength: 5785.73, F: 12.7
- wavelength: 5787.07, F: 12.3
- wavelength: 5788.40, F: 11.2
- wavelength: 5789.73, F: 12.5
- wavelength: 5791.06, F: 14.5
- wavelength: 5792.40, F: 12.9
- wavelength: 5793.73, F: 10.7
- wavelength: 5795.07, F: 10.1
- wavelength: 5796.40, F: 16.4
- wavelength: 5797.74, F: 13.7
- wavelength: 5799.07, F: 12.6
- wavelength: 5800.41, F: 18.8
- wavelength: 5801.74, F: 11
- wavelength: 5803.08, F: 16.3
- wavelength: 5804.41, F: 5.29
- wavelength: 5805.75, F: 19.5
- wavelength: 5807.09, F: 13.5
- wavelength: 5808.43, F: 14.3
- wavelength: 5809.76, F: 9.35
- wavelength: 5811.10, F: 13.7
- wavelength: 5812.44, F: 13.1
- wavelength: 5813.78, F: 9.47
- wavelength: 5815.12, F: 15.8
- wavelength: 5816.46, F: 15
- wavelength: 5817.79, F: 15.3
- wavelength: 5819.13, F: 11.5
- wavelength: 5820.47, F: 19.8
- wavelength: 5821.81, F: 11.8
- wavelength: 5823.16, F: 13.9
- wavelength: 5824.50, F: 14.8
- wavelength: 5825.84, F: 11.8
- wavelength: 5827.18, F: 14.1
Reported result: 0.072 mag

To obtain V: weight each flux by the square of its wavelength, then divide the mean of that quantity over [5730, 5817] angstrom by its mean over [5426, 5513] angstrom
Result 1.1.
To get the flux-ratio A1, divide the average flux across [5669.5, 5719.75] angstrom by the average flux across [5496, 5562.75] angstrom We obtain 1.01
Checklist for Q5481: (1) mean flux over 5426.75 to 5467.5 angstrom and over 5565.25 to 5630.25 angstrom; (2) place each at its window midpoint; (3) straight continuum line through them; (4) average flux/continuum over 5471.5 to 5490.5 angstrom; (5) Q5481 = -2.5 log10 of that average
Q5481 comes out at 0.07 mag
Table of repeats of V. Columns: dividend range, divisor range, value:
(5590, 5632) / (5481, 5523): 1.19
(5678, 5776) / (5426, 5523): 1.06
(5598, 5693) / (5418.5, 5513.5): 1.05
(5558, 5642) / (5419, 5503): 1.07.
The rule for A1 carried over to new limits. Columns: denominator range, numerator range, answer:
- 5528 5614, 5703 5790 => 0.90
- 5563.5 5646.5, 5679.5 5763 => 0.92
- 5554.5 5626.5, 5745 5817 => 0.90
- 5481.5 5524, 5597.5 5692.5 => 1.08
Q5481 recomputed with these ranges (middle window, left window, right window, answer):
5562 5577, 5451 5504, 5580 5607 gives 0.086 mag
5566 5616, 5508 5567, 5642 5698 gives -0.123 mag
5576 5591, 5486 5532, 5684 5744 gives -0.219 mag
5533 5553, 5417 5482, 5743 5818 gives -0.014 mag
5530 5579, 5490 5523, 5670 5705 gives -0.110 mag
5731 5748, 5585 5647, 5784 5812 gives 0.067 mag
